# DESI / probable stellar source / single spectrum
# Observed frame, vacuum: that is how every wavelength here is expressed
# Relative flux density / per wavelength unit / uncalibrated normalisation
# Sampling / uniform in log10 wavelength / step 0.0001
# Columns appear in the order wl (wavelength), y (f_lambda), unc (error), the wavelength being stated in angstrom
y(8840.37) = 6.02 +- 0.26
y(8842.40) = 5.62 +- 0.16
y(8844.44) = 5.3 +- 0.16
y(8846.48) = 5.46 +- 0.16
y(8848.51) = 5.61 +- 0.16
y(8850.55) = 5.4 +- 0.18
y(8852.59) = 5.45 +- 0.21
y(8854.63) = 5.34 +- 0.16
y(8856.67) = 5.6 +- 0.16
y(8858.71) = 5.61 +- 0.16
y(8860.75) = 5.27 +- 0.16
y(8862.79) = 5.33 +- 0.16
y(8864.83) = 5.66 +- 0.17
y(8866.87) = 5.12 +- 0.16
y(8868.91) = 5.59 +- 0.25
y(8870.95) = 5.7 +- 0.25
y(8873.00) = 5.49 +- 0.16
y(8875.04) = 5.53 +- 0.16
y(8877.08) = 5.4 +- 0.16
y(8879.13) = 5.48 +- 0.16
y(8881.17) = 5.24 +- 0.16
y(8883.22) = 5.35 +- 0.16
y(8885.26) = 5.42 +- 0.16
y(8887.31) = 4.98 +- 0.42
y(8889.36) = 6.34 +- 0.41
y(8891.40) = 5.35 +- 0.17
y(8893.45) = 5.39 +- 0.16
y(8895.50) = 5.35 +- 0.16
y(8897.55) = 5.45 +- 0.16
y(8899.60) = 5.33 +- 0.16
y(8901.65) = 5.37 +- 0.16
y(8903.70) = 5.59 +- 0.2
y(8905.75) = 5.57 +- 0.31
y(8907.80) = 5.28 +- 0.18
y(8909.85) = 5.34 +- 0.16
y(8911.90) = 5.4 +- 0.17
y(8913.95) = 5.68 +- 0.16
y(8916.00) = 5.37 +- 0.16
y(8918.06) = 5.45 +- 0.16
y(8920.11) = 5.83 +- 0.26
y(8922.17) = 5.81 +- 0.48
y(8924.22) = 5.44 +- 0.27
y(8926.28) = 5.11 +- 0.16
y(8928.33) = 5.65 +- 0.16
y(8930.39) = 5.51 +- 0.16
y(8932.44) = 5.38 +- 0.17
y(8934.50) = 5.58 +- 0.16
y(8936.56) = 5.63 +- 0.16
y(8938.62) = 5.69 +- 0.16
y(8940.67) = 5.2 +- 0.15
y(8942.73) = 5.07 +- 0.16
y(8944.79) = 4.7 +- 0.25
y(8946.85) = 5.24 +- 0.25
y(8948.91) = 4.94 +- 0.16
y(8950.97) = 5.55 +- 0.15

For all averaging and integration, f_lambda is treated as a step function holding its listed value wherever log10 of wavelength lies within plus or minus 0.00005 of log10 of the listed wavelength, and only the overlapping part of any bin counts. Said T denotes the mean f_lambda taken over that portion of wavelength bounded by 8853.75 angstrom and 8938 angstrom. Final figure 5.47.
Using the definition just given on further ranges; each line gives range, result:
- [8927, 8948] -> 5.36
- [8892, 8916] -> 5.43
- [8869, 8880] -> 5.52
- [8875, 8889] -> 5.38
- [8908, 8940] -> 5.52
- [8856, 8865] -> 5.47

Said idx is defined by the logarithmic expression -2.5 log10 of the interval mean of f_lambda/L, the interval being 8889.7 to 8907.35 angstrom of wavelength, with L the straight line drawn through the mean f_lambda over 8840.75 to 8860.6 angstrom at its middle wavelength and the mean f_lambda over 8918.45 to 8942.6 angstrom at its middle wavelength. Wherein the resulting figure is 0.010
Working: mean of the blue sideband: 5.5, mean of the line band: 5.46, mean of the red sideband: 5.51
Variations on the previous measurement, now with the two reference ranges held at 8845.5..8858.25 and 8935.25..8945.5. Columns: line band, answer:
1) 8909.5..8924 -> -0.04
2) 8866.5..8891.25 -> -0.01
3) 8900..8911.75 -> -0.01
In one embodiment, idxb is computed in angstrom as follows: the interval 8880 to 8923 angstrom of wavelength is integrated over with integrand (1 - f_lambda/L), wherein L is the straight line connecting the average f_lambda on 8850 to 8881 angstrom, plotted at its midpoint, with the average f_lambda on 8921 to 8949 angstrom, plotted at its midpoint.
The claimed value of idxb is -0.4 angstrom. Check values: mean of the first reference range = 5.46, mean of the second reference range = 5.37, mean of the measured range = 5.47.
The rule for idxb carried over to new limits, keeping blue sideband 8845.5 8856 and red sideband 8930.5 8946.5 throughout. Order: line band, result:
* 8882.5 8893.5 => -0.2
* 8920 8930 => -0.4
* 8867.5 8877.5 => -0.2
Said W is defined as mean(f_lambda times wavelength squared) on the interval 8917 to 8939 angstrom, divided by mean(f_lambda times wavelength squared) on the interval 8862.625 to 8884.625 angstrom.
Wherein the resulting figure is 1.0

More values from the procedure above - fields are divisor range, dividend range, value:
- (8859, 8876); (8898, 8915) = 1.00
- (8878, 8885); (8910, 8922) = 1.04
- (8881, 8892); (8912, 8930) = 1.02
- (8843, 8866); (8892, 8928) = 1.01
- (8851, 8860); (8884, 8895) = 1.01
